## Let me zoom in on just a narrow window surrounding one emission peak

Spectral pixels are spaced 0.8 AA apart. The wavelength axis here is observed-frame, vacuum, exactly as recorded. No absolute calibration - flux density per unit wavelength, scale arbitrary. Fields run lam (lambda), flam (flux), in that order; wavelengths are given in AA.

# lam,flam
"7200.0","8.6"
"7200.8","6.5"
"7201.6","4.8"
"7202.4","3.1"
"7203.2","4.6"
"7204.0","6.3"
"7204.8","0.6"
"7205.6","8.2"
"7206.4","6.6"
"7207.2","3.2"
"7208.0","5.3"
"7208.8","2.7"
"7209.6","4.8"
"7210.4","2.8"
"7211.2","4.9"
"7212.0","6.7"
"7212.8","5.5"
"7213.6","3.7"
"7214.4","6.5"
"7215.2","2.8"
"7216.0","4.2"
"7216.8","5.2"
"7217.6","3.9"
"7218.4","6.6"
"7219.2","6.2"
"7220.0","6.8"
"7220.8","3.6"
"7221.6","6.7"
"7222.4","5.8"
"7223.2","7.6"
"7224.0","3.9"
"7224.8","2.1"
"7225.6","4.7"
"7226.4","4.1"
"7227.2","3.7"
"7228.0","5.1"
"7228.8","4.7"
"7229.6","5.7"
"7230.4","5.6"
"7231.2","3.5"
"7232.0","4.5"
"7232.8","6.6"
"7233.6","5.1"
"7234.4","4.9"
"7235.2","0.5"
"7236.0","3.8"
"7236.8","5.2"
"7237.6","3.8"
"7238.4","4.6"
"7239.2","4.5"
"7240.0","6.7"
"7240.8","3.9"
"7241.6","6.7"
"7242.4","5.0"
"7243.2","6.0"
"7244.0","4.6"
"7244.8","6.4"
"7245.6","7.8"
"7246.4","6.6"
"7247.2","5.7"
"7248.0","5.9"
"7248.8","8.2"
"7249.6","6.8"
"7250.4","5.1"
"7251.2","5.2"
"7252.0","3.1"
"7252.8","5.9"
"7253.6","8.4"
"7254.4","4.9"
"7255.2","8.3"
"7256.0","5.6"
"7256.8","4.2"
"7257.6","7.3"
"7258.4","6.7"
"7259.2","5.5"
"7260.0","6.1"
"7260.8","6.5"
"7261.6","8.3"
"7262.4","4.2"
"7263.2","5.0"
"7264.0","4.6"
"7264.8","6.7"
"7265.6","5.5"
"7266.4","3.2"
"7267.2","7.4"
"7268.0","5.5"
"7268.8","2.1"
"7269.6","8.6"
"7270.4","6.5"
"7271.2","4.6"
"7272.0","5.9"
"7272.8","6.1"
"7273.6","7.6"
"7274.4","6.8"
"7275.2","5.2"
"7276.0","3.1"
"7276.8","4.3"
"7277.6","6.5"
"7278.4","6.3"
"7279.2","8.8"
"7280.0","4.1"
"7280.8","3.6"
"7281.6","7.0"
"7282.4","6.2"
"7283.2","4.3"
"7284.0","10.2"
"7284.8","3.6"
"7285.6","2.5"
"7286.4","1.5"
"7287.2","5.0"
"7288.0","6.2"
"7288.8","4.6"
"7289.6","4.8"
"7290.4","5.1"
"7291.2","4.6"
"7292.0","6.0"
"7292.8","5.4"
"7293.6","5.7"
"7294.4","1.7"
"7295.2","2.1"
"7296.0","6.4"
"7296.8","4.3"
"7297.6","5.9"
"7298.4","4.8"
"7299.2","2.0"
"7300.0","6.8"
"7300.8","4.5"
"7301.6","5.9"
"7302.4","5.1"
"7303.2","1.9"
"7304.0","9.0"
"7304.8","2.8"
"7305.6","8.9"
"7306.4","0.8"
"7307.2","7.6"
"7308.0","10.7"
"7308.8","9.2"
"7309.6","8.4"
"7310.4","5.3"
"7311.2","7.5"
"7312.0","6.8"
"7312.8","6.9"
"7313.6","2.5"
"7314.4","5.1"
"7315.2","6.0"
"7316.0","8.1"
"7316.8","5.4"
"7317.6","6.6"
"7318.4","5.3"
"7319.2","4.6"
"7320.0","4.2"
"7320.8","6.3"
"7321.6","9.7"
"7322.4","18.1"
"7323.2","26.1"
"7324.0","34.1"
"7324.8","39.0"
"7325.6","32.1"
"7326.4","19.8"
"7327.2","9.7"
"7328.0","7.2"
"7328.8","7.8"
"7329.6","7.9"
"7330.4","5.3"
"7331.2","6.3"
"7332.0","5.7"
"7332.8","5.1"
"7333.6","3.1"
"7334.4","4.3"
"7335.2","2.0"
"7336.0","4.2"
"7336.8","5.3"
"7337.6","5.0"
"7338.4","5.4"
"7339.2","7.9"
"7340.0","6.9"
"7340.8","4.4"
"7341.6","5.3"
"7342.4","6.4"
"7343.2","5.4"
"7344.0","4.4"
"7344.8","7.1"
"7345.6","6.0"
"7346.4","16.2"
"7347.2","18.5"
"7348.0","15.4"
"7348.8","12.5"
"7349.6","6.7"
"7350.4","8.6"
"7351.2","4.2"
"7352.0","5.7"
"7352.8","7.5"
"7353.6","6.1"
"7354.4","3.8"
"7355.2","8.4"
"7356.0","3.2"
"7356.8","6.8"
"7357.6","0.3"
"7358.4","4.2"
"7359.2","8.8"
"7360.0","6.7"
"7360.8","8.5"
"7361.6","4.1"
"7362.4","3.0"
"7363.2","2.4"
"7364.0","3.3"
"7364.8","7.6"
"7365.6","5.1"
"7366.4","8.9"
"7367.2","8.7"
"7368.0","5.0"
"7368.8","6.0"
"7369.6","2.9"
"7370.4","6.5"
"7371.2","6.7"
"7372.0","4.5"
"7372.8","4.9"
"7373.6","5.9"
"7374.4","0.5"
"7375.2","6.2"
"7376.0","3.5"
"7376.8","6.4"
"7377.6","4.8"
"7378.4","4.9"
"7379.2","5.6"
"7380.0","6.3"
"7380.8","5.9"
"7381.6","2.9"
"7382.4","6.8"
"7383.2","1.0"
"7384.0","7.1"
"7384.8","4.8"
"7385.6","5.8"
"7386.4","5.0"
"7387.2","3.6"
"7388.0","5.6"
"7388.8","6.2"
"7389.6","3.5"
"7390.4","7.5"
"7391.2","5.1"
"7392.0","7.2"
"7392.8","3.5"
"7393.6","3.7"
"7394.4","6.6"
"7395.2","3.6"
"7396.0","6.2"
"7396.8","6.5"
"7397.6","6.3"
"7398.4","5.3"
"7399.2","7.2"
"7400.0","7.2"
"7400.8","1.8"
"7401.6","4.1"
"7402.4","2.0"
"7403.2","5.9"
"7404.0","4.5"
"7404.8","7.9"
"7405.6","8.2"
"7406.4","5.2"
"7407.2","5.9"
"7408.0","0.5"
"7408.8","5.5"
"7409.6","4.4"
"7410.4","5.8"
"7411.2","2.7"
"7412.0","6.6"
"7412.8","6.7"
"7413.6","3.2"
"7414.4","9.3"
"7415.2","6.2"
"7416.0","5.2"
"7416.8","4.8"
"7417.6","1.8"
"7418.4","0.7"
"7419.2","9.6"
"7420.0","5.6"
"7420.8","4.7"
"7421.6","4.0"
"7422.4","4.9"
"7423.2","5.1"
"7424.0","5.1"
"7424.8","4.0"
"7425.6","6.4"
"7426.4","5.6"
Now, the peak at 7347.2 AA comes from [N II]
